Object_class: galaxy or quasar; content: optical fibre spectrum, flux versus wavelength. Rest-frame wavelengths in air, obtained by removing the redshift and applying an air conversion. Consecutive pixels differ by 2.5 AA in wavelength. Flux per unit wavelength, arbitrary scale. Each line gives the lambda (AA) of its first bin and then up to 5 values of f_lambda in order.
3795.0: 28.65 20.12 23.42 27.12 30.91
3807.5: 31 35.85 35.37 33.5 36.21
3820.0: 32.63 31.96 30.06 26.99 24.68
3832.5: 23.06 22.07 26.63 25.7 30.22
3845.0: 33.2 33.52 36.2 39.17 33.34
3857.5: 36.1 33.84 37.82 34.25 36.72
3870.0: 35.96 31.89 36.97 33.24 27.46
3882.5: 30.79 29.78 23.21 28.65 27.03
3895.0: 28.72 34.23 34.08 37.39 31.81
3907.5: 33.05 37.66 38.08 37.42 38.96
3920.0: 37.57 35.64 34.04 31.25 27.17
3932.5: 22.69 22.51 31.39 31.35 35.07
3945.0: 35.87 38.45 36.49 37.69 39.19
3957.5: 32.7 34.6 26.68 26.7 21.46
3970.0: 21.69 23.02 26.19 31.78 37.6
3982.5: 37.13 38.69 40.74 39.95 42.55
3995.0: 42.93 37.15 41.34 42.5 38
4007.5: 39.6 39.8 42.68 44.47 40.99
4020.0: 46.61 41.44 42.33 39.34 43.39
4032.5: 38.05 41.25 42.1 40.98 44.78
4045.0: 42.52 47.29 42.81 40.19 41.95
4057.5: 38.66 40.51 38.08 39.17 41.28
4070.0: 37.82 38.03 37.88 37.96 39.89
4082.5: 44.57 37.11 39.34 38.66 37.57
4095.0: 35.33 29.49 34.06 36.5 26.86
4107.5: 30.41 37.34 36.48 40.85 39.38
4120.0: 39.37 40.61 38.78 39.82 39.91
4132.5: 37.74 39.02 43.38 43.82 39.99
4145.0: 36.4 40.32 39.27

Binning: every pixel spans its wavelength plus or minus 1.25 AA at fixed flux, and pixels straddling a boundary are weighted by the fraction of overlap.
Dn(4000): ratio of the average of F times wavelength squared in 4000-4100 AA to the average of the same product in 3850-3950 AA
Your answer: 1.31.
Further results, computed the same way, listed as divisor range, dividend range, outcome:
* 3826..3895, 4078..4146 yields 1.39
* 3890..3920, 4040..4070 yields 1.30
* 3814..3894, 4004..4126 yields 1.40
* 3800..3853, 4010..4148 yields 1.47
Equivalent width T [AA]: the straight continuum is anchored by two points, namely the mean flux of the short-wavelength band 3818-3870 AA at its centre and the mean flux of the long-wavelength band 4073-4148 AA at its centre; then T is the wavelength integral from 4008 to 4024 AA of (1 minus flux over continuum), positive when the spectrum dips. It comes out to -3.1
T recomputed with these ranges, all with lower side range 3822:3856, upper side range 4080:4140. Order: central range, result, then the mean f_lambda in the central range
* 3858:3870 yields -2.1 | 35.7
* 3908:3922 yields -2.5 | 37.6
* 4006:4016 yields -1.9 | 41.5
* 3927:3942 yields 2.1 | 27.9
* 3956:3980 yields 4.0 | 27.9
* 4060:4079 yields -1.2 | 38.7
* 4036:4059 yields -4.2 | 42.3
